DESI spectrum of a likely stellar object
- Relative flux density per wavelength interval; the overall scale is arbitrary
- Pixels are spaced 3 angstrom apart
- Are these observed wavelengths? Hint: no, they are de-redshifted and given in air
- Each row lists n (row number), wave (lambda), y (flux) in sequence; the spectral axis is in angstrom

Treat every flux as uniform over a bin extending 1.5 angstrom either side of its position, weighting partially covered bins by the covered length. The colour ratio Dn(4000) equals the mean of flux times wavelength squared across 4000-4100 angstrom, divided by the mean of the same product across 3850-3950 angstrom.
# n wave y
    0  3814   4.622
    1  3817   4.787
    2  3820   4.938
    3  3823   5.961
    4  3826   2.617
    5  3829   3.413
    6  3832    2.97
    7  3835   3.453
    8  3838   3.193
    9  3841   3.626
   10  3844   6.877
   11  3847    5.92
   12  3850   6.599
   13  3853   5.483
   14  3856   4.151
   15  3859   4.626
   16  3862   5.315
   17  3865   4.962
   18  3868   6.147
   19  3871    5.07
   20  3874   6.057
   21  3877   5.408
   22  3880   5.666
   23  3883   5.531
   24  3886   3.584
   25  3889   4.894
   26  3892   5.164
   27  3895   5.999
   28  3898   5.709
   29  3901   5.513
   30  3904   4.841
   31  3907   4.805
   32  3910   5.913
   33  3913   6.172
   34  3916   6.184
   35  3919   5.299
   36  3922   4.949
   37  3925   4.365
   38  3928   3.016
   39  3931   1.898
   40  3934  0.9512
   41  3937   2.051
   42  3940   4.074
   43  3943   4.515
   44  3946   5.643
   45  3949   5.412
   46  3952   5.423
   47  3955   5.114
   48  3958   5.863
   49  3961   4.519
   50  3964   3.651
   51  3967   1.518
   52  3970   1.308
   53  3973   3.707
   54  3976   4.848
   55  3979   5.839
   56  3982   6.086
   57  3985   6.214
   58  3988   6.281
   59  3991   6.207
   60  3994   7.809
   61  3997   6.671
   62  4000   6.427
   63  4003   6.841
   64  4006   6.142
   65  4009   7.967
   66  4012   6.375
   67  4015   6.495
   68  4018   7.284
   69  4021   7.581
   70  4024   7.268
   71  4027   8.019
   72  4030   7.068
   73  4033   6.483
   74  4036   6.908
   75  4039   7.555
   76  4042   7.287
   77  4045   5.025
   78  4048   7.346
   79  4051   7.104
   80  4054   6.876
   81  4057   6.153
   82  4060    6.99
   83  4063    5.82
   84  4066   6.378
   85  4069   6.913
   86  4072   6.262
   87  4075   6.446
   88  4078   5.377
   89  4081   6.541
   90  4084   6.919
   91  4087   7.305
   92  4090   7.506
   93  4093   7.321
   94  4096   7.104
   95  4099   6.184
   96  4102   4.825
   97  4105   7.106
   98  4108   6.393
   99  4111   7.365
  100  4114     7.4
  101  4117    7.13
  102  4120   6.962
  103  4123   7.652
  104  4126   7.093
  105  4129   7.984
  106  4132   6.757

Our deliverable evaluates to 1.5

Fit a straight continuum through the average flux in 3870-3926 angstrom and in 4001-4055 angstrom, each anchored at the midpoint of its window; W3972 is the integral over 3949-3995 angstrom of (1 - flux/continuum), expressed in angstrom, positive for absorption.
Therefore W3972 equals 9.8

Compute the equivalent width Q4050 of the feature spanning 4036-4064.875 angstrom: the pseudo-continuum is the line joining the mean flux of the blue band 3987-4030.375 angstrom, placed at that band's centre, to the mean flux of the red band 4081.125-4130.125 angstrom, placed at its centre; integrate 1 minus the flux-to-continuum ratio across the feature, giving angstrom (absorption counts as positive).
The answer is 1.2 angstrom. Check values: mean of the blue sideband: 6.97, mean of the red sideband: 6.99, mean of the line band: 6.69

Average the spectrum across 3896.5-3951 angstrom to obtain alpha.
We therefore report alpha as 4.53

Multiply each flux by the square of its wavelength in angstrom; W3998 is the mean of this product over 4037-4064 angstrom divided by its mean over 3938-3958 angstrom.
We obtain 1.4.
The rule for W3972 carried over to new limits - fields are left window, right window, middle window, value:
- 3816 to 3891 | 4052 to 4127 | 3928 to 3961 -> 9.04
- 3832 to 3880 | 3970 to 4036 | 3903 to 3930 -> 2.99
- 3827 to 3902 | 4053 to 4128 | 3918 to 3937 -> 7.67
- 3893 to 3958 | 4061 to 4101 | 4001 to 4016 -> -2.76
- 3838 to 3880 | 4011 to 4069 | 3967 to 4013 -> 4.90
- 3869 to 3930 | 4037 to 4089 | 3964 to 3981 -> 6.70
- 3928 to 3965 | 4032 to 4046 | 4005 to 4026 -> -3.54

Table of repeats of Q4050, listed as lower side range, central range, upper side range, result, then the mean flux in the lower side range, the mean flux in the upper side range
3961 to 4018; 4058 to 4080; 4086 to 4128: 0.7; 5.59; 6.96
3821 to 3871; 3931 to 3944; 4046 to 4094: 6.6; 4.72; 6.68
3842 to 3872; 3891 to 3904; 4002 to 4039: 0.8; 5.49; 7.06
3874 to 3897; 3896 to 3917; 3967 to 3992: -1.8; 5.25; 4.83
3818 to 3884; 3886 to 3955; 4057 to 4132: 9.7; 4.9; 6.78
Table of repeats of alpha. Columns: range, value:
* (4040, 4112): 6.61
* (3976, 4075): 6.71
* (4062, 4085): 6.33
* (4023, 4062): 6.91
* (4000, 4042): 7.06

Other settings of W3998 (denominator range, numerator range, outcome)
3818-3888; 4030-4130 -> 1.57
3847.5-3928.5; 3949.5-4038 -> 1.19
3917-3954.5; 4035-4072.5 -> 1.76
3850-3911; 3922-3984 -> 0.79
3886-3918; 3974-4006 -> 1.21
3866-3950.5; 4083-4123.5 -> 1.59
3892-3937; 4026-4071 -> 1.57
